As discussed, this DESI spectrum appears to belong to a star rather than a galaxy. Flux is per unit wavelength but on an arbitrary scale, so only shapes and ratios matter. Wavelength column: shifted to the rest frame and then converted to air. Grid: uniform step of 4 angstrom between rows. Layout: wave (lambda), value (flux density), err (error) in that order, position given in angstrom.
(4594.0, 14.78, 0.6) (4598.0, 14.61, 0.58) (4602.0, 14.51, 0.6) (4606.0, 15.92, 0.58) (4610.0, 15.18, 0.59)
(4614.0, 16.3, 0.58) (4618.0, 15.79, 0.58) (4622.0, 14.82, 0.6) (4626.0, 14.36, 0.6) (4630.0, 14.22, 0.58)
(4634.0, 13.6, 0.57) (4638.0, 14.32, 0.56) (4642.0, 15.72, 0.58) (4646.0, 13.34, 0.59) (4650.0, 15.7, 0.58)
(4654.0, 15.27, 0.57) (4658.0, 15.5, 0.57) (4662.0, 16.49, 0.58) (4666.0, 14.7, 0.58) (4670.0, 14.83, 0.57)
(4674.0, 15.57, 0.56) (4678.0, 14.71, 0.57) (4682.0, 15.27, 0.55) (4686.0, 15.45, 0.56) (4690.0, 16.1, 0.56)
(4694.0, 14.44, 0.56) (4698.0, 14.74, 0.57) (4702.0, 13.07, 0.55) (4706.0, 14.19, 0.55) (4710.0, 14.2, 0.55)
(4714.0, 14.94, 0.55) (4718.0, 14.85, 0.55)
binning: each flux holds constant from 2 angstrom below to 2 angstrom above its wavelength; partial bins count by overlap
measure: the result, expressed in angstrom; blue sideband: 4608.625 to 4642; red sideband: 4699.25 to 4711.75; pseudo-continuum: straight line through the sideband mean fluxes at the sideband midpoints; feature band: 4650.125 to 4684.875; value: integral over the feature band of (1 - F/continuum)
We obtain -2.4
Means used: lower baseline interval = 14.9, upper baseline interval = 13.9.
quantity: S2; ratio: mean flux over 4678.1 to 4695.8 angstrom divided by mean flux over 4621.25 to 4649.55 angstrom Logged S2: 1.1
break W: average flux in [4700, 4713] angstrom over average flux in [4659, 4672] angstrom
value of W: 0.91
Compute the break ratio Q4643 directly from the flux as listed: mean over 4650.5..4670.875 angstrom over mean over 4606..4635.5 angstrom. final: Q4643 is 1.03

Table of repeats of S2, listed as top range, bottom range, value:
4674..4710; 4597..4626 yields 0.97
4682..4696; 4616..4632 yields 1.04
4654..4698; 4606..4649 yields 1.03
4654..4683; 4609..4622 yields 0.98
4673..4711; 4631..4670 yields 0.99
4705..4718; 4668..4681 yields 0.96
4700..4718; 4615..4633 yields 0.96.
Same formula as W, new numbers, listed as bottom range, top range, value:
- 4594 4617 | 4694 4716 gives 0.93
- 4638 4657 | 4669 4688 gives 1.01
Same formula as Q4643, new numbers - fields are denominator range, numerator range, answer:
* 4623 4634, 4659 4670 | 1.09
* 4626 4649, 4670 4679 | 1.06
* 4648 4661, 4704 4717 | 0.93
